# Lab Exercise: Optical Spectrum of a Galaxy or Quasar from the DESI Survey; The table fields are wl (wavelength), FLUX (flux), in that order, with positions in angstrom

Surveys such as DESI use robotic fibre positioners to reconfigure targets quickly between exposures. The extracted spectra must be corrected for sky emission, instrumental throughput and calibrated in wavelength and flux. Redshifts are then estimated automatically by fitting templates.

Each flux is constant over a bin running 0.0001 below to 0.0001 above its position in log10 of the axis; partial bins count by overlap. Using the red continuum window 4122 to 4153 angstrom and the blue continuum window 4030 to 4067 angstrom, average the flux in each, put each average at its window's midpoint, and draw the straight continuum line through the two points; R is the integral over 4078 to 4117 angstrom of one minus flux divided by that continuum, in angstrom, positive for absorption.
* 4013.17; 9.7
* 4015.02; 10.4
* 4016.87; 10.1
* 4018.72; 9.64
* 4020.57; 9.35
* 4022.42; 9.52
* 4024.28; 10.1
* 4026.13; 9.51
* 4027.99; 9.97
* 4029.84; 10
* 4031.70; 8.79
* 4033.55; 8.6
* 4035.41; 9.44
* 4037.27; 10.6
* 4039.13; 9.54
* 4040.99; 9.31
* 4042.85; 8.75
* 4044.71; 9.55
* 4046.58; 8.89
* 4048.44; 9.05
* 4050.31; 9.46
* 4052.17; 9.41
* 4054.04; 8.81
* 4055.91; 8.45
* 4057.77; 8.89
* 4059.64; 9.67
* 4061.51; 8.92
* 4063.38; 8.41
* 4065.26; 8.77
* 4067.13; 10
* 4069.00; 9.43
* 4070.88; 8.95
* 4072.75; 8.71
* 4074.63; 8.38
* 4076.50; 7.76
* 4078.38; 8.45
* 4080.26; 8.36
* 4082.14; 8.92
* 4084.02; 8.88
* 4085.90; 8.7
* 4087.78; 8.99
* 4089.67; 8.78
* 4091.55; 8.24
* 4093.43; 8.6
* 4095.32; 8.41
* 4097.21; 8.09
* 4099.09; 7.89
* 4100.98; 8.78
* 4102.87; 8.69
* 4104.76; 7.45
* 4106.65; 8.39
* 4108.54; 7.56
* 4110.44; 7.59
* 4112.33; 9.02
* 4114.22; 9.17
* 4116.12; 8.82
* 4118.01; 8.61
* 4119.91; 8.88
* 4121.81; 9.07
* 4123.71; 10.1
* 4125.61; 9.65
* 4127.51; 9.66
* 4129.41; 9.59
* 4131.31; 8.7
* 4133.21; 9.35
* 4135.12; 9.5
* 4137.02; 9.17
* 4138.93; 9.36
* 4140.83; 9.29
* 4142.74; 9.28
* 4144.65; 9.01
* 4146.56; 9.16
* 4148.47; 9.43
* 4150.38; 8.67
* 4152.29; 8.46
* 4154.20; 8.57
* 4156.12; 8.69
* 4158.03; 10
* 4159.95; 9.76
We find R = 3.20 angstrom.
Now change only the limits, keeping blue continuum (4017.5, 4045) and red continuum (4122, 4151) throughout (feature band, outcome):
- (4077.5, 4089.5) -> 0.9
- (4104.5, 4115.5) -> 1.3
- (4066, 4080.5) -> 1.0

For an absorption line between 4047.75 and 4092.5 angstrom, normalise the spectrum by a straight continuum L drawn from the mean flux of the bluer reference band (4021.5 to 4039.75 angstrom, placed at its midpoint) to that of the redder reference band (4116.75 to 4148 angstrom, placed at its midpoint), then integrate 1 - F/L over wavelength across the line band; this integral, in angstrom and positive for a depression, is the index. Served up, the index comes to 2.97 angstrom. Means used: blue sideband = 9.61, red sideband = 9.27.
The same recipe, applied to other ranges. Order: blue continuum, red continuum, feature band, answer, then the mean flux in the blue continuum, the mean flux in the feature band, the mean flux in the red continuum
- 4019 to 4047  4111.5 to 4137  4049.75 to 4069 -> 0.7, 9.47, 9.09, 9.24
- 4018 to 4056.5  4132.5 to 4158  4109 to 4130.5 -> 0.2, 9.37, 9.07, 9.1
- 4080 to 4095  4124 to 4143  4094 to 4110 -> 1.4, 8.69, 8.15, 9.39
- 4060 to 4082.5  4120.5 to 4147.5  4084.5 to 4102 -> 0.9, 8.77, 8.51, 9.34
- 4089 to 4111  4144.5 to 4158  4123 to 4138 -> -1.4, 8.21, 9.45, 8.93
